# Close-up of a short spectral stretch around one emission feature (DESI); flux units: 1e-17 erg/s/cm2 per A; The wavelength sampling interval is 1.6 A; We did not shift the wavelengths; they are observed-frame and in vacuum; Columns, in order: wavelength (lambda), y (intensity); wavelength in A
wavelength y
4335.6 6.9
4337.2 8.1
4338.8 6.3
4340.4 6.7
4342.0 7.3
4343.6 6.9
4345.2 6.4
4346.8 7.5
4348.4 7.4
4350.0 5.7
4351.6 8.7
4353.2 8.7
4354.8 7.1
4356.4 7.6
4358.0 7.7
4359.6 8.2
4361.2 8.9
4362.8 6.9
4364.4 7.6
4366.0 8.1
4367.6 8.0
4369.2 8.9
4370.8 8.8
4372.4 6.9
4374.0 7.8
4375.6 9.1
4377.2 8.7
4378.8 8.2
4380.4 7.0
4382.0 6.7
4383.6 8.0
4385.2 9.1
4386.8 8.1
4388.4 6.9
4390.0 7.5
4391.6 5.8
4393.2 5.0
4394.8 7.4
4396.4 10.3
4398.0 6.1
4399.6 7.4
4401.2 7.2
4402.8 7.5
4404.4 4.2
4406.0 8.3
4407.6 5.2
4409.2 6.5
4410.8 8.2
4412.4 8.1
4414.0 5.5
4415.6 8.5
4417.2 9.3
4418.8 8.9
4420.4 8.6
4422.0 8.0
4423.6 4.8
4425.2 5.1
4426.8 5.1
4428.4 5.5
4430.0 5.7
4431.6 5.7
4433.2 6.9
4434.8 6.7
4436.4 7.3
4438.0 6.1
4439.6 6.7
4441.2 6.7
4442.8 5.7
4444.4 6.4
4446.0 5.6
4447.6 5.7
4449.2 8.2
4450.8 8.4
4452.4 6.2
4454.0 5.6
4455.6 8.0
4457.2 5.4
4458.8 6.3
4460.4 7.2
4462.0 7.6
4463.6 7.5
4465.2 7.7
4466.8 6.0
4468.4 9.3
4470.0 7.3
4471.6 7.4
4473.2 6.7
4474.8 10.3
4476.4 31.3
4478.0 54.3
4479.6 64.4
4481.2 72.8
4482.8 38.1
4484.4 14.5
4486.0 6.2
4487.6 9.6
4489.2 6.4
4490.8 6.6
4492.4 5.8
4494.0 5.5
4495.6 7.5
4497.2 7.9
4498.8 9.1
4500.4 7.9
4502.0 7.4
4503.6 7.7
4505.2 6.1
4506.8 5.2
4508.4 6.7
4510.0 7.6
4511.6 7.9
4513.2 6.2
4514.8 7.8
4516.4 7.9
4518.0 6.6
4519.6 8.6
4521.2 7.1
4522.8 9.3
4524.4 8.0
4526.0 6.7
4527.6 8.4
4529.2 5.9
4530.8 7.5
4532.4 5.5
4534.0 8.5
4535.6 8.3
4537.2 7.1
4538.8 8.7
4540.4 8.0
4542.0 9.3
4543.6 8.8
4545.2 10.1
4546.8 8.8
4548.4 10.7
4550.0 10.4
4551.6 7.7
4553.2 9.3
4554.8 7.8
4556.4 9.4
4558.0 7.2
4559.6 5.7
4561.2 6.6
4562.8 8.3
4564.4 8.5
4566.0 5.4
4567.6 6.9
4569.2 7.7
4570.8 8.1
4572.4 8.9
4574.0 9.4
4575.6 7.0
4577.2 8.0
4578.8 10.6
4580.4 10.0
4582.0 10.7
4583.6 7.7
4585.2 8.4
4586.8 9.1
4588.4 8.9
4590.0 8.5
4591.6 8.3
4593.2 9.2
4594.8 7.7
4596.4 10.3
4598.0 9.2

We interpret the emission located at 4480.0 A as [O II]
